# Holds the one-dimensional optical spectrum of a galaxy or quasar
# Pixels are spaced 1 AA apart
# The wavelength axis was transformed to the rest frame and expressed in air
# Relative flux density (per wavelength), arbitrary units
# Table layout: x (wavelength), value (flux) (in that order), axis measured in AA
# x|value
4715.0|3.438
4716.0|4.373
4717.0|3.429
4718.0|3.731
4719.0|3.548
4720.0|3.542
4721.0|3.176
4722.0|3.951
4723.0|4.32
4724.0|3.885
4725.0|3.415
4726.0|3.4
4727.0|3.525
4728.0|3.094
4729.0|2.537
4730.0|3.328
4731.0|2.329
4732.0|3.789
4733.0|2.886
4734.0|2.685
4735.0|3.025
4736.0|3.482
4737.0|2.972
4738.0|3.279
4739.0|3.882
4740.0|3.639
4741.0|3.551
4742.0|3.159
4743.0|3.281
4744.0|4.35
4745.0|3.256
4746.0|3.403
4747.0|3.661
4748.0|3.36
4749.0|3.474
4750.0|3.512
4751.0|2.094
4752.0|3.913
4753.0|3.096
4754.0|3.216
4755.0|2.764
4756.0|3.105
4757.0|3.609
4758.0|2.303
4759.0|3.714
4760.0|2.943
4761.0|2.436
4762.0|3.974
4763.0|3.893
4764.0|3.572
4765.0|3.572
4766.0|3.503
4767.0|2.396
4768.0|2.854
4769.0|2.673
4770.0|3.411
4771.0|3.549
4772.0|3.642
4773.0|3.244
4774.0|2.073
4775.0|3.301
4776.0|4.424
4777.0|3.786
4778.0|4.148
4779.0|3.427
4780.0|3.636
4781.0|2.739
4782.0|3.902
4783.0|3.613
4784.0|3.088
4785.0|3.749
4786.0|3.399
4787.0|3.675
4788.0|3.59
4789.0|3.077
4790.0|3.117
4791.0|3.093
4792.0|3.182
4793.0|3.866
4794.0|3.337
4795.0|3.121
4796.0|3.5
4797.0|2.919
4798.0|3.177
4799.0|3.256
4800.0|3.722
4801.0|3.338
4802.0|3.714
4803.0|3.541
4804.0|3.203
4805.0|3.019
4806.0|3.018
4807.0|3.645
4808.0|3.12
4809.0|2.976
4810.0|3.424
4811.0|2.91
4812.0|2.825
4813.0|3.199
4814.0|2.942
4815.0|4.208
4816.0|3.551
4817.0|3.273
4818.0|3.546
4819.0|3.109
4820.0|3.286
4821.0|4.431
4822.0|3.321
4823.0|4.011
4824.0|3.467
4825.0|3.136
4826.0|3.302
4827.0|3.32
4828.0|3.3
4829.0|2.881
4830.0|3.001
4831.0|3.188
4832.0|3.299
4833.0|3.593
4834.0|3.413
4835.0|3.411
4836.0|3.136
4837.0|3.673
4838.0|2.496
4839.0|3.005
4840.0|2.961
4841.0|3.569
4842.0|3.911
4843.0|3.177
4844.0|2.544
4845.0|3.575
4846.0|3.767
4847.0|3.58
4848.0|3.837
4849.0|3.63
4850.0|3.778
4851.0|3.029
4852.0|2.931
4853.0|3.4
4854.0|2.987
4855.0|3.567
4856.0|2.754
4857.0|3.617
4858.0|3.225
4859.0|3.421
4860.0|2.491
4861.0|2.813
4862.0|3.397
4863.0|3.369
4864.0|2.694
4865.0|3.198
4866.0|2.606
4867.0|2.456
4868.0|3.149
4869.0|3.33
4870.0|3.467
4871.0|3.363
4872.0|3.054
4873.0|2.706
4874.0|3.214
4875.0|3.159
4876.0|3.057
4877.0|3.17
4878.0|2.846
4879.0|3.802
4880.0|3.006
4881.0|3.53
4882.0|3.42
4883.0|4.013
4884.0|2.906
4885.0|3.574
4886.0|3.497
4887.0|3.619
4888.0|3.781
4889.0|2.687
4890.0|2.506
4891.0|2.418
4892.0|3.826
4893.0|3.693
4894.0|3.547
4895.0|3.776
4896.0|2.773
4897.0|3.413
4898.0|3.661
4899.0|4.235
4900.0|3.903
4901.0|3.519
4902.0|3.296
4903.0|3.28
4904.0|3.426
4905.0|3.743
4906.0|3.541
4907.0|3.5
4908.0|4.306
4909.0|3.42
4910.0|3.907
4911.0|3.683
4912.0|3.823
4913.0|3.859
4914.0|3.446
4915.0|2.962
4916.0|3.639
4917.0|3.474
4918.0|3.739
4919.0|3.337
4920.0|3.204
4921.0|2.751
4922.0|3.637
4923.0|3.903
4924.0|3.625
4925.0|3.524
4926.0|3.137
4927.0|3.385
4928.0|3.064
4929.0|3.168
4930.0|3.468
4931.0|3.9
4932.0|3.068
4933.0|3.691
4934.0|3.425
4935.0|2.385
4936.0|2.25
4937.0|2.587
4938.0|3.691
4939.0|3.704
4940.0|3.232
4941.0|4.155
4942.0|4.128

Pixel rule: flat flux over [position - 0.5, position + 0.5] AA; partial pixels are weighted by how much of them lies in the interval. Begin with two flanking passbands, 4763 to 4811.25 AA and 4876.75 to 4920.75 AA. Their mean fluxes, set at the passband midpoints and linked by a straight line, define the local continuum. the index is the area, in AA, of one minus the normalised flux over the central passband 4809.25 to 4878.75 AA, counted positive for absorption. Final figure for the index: 3.1 AA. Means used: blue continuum 3.35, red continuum 3.47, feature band 3.25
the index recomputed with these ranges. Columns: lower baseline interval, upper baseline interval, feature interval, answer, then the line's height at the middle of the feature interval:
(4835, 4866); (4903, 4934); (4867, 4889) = 0.4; 3.35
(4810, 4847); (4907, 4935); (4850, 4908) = 2.2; 3.41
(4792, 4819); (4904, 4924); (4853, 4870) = 1.8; 3.45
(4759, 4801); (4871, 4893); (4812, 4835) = -0.5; 3.31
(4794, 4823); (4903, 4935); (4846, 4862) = 0.5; 3.4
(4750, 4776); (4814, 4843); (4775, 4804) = -1.8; 3.26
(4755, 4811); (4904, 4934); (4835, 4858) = 0.7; 3.41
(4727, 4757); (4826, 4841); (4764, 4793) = -1.1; 3.24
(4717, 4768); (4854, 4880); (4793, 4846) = -2.0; 3.19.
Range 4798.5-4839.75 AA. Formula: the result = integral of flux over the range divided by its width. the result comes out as 3.32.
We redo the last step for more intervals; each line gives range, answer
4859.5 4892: 3.14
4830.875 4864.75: 3.27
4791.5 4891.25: 3.27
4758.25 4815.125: 3.33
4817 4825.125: 3.54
